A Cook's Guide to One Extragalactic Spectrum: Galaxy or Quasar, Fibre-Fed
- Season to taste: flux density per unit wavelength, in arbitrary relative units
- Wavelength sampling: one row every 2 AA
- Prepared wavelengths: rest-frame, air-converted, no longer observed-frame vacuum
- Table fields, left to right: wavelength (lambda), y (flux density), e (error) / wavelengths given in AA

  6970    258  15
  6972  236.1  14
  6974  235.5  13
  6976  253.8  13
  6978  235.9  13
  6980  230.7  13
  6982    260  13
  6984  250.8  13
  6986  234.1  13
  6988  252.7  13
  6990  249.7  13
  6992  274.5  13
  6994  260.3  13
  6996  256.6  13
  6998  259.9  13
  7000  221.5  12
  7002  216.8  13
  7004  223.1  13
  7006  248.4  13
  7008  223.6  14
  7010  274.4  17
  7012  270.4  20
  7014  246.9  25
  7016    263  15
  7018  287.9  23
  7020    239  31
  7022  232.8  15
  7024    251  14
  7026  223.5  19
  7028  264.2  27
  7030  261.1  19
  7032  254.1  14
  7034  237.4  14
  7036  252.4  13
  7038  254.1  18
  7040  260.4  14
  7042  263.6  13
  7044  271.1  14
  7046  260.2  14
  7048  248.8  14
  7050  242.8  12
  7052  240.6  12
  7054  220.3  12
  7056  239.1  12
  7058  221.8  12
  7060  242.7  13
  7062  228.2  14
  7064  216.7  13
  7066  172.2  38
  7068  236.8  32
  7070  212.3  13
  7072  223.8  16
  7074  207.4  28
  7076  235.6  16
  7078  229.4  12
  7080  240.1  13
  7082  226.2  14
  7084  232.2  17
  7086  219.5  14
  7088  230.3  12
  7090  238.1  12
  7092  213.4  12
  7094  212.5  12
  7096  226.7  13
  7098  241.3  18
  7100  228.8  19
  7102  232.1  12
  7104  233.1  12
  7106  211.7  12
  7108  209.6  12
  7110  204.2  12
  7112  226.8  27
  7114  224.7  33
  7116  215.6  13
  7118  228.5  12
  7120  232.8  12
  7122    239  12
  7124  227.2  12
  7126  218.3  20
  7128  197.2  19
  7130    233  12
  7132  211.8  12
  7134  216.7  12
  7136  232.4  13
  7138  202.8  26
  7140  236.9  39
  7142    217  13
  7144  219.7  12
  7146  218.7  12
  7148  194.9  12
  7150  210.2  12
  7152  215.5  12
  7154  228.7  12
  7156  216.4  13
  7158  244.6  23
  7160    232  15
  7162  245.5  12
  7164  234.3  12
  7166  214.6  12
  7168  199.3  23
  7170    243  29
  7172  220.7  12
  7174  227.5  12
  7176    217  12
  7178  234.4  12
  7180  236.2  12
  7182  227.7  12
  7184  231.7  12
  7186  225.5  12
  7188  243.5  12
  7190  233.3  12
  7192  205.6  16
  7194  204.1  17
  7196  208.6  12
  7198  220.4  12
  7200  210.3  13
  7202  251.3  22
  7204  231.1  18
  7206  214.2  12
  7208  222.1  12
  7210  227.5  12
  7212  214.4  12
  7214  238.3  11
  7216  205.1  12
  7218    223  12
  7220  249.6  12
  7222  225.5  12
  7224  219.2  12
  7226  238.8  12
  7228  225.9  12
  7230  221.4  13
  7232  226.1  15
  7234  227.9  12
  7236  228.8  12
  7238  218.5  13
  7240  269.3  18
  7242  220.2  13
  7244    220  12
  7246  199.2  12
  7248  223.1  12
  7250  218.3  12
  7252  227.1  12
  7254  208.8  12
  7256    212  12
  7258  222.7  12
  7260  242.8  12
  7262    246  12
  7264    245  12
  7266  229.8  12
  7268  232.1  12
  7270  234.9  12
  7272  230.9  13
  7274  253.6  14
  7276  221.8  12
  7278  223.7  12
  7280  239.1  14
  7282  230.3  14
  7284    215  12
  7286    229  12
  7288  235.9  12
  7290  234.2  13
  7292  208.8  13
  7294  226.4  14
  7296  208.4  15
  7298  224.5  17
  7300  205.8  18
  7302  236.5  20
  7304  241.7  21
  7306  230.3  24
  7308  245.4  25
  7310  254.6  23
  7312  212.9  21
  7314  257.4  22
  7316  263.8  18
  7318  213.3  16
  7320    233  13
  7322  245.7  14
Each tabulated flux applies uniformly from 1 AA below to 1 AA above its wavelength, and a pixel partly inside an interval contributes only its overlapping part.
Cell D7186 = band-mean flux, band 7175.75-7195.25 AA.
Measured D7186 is 226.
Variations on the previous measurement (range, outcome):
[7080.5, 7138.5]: 223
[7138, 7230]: 224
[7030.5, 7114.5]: 232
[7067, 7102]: 227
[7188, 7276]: 226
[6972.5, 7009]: 244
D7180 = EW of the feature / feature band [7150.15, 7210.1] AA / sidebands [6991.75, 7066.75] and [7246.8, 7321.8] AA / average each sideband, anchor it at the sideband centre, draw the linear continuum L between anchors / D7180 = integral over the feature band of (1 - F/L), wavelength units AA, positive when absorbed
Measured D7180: 2.8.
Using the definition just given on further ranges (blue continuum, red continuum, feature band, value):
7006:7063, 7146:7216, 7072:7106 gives 1.76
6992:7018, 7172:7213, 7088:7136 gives 2.46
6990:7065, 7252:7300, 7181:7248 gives 2.23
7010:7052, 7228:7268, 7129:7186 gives 3.48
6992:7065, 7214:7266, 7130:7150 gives 1.62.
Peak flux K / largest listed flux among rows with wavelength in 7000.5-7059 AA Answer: 287.9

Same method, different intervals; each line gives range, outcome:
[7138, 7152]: 236.9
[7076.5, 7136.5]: 241.3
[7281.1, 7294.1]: 235.9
